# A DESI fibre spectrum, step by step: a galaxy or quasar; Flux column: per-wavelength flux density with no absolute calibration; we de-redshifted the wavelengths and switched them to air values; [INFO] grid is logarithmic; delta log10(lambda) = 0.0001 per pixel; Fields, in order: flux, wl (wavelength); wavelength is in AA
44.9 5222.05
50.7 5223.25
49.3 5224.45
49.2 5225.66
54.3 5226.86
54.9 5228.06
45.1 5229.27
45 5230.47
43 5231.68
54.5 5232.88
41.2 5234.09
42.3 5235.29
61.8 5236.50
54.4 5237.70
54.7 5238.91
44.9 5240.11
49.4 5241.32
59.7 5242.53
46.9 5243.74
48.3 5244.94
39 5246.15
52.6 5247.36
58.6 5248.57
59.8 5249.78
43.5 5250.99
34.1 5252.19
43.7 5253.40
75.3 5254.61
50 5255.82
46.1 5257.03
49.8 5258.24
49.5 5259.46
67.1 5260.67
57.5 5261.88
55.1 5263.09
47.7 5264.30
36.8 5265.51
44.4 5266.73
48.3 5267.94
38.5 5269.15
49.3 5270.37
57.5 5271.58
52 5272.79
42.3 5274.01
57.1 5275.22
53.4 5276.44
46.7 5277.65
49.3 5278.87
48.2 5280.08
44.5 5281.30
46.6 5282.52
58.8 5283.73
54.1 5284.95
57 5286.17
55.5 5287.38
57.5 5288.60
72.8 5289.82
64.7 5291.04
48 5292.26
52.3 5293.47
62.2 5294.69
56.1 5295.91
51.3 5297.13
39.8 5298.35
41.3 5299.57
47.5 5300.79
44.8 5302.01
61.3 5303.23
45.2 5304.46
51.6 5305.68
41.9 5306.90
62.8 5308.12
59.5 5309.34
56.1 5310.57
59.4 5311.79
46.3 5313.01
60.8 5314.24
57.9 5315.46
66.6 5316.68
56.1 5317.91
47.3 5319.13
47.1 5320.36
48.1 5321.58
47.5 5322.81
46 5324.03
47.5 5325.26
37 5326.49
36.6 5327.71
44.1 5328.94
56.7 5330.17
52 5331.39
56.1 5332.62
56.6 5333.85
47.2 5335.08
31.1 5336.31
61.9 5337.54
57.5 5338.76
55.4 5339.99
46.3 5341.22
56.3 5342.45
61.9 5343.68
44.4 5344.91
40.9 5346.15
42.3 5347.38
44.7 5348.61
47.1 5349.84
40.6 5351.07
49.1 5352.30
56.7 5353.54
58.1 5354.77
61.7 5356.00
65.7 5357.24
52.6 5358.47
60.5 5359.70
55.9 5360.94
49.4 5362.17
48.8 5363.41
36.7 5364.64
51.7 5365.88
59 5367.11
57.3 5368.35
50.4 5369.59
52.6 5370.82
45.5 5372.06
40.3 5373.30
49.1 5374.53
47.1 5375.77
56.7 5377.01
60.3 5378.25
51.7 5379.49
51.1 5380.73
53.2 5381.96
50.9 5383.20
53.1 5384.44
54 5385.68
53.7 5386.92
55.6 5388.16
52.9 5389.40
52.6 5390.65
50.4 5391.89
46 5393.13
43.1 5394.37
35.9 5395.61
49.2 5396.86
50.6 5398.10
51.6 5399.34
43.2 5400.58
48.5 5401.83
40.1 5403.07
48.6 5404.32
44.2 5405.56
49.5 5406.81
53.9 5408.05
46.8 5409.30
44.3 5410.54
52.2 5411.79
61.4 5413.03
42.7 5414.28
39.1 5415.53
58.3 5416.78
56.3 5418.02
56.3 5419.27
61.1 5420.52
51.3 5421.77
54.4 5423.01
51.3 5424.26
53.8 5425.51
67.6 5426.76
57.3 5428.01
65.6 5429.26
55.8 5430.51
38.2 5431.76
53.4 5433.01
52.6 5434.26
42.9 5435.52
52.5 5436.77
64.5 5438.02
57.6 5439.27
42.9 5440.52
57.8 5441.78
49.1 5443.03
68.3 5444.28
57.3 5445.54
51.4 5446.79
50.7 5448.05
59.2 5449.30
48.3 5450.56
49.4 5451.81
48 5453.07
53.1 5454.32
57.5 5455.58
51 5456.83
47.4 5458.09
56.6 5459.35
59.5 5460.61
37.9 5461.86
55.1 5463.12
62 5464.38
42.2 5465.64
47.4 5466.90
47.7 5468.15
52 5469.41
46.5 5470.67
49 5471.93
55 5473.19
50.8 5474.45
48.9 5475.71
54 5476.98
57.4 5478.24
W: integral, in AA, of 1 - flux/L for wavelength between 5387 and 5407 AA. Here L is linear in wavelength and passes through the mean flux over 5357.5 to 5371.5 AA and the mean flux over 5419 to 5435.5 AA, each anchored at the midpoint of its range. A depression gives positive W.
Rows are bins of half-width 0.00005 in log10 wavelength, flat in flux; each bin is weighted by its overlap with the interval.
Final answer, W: 2.2 AA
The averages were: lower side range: 52.6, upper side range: 54.8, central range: 47.7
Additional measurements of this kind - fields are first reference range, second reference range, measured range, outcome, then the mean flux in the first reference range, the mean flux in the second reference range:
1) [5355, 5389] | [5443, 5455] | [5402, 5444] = 0.9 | 52.8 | 53.7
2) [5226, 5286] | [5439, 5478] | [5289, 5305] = -0.8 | 50.2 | 52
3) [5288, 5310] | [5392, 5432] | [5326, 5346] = 1.0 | 53.4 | 50.7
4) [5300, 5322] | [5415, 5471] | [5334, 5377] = 1.9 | 53.3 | 53.1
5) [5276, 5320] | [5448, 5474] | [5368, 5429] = 1.2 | 53.4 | 51.2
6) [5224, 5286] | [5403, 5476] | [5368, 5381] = 0.1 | 50.2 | 52.2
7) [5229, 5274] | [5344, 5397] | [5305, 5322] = -1.4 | 49.9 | 50.7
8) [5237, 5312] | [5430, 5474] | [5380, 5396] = 0.4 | 51.7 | 52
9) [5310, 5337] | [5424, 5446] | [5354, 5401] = 0.8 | 50.2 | 54.9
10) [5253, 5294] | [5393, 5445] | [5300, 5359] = 0.8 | 52.3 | 51.5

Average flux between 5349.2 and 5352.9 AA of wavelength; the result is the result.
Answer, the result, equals 45.7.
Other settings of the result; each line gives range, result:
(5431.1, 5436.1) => 46.8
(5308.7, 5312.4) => 58.4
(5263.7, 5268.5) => 44.2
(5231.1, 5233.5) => 48.8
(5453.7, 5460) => 53.1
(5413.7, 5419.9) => 50.6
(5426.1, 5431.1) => 61.6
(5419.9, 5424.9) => 54.6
